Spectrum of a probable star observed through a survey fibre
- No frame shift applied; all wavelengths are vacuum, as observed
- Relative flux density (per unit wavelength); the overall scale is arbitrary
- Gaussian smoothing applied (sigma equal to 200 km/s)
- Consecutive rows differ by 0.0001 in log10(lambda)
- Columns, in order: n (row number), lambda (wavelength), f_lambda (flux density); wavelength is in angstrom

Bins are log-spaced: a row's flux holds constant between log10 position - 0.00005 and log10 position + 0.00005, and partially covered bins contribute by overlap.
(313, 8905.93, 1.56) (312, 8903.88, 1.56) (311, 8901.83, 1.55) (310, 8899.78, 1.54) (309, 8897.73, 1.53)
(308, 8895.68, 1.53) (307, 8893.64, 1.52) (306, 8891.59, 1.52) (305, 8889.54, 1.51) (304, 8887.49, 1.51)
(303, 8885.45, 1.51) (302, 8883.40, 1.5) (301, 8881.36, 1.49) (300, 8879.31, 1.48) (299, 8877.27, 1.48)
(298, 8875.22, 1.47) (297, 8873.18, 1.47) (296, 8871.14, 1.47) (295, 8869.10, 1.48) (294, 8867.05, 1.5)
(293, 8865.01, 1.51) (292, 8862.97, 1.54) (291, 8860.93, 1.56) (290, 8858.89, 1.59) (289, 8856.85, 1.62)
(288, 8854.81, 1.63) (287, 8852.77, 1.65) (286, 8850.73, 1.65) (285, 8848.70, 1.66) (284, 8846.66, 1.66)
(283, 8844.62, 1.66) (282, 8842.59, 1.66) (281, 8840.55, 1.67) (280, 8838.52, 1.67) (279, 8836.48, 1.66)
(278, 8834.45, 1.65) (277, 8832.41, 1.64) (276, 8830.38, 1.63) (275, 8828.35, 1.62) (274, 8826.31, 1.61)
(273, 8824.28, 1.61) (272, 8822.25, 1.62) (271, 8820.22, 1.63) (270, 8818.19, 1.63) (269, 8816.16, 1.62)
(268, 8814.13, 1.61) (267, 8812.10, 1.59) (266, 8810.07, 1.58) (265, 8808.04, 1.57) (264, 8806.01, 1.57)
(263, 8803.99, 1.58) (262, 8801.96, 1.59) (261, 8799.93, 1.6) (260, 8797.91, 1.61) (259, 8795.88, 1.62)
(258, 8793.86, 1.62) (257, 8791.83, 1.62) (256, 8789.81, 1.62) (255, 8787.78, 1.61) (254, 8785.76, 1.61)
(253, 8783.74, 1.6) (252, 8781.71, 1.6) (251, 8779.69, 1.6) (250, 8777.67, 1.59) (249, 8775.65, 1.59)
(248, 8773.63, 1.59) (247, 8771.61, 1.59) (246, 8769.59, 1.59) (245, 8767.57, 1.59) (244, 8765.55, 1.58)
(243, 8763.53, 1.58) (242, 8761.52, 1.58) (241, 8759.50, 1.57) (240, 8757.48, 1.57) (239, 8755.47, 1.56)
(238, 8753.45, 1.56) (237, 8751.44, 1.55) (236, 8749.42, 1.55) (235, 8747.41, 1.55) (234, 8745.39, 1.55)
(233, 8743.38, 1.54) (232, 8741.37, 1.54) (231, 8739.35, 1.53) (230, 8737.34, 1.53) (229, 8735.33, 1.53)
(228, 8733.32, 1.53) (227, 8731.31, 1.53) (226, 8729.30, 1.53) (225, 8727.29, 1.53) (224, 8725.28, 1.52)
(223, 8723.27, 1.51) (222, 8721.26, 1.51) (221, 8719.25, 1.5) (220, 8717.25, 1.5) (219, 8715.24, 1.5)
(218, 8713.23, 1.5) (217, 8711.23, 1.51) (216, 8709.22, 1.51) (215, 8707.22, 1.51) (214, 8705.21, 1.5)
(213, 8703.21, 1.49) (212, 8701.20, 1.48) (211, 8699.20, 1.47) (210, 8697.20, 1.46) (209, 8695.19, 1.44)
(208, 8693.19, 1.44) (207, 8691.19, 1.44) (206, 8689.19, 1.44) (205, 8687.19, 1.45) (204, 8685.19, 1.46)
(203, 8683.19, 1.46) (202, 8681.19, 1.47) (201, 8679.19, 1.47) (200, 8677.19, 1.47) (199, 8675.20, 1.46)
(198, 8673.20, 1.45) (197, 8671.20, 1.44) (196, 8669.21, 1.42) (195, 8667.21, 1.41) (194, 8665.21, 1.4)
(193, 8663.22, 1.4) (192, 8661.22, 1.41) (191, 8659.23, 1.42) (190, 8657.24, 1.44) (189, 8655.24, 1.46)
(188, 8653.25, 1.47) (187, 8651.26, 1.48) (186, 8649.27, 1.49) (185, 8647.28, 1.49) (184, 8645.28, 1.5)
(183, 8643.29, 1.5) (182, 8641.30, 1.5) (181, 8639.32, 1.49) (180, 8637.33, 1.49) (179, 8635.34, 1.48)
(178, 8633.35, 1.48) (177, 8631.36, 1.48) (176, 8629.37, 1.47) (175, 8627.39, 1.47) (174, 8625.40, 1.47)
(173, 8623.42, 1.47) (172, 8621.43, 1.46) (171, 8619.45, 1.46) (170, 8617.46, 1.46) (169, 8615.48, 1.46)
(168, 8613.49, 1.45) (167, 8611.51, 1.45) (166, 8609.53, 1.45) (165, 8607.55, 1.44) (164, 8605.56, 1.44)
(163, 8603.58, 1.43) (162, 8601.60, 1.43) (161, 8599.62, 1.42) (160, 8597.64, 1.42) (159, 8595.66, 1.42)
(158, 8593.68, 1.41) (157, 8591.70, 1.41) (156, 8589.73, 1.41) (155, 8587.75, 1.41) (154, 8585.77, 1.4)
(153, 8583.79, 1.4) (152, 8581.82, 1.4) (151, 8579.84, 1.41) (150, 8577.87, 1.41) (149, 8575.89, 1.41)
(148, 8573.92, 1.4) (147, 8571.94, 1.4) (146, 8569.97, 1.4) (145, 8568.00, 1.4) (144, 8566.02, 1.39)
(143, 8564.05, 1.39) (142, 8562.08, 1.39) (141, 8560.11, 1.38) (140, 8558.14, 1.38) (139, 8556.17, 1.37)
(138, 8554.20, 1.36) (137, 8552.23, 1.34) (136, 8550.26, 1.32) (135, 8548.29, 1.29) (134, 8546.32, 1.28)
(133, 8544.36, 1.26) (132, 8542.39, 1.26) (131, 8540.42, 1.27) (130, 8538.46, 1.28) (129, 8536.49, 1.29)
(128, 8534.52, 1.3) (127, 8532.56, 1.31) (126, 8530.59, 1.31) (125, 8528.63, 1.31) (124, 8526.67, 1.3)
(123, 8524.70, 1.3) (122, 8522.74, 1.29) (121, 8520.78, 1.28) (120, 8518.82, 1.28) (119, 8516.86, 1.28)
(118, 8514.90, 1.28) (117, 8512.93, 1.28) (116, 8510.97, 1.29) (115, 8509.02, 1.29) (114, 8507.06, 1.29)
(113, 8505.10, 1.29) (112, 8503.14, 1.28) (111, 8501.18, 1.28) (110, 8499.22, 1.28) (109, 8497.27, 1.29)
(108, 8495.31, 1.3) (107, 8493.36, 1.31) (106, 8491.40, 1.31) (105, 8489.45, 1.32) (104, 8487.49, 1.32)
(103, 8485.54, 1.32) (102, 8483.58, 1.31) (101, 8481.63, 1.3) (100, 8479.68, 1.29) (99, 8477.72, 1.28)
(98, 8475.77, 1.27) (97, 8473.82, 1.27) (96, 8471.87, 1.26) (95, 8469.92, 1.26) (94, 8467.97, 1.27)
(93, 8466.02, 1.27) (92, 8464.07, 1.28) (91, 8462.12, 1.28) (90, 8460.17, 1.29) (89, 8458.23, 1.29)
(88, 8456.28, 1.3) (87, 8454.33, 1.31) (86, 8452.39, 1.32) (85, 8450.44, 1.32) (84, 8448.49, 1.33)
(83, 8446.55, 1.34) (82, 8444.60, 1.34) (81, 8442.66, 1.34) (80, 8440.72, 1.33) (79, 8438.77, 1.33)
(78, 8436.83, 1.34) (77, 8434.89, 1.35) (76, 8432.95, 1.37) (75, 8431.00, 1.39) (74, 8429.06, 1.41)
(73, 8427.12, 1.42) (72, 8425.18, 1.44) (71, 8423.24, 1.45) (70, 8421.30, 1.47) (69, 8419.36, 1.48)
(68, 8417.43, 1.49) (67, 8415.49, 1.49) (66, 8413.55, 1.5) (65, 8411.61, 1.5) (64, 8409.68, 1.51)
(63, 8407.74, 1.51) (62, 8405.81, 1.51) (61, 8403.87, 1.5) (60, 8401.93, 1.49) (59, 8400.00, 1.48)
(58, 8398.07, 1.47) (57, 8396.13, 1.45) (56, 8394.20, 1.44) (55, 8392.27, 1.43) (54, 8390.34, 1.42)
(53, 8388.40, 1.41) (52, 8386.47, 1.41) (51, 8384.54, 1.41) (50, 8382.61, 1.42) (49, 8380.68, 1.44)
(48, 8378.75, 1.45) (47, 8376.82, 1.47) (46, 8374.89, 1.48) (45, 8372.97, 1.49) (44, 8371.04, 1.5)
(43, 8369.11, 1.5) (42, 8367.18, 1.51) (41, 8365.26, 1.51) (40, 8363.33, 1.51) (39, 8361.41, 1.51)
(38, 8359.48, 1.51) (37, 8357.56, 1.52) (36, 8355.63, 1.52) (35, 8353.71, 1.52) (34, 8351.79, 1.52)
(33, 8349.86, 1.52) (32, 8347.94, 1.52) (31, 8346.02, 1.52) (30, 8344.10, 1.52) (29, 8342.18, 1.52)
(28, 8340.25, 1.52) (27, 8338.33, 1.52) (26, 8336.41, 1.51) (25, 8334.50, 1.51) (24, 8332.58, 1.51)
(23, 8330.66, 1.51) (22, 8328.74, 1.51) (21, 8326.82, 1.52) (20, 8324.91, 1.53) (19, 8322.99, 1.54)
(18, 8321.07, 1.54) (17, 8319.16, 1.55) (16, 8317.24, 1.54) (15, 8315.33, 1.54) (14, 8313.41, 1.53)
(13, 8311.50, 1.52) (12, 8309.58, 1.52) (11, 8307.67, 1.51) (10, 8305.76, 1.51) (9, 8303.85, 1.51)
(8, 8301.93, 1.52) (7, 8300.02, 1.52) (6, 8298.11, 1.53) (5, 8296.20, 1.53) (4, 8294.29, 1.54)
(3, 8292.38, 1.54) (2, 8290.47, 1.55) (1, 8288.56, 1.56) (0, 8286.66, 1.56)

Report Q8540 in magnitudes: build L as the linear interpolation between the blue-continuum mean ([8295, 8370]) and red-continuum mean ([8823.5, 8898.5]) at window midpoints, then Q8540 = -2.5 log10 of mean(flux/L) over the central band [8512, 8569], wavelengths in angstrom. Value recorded 0.170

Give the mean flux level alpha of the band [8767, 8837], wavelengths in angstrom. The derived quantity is 1.61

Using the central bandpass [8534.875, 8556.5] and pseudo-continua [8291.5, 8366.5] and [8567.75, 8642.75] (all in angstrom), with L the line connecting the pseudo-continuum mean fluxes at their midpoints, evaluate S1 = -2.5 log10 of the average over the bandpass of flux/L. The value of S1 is 0.12 mag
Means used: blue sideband 1.52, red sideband 1.44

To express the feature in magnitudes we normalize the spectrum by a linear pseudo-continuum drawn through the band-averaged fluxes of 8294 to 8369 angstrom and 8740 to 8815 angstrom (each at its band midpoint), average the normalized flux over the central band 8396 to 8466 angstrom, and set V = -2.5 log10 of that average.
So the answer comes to 0.10 mag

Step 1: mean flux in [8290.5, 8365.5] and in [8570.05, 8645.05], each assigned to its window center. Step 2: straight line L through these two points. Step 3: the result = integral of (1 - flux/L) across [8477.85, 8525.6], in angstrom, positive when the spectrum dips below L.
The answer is 5.8 angstrom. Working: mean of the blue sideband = 1.52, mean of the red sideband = 1.44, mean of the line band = 1.29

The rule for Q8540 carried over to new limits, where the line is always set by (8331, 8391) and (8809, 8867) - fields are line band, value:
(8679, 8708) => 0.08 mag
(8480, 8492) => 0.16 mag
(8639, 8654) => 0.05 mag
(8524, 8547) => 0.19 mag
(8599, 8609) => 0.09 mag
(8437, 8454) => 0.14 mag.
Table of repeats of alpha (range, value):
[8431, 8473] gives 1.31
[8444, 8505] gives 1.3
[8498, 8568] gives 1.31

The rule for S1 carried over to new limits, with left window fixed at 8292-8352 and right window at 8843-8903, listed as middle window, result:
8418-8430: 0.06 mag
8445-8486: 0.18 mag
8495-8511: 0.19 mag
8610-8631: 0.05 mag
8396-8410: 0.03 mag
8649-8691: 0.07 mag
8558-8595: 0.10 mag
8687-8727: 0.04 mag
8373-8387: 0.06 mag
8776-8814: -0.04 mag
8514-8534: 0.18 mag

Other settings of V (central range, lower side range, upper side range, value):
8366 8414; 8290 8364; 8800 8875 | 0.05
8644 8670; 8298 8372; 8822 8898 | 0.08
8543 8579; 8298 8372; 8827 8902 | 0.13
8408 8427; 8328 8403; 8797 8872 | 0.01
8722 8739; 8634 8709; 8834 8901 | -0.03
